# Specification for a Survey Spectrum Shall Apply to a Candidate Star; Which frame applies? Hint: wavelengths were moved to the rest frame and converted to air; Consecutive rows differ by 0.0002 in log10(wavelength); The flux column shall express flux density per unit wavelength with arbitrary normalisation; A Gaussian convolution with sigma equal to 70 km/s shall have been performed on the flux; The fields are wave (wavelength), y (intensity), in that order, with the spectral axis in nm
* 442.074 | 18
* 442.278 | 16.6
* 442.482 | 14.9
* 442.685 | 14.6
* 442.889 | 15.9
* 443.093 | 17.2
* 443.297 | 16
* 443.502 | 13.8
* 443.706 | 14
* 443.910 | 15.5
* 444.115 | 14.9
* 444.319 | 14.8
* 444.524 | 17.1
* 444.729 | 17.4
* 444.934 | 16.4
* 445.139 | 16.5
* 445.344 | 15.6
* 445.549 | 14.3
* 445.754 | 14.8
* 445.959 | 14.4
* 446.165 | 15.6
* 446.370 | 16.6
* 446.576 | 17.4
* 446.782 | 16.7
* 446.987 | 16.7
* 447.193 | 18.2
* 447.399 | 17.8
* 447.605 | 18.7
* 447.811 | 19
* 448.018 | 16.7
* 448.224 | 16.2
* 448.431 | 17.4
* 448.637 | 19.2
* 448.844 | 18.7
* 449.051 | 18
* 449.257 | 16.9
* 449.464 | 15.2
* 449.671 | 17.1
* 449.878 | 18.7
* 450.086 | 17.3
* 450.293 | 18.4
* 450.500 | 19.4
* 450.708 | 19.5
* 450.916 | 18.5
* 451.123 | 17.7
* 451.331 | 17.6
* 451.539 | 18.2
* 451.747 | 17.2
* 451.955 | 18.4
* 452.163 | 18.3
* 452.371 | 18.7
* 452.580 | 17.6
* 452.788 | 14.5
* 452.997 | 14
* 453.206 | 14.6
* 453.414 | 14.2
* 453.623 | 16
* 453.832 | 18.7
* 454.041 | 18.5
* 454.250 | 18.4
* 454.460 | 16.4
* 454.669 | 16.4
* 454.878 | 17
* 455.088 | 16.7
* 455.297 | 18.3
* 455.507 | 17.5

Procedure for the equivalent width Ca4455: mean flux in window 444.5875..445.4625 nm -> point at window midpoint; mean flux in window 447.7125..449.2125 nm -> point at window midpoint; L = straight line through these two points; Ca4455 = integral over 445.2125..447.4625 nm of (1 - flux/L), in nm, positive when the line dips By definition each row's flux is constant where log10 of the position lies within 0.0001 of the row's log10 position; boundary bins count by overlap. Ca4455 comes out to 0.110 nm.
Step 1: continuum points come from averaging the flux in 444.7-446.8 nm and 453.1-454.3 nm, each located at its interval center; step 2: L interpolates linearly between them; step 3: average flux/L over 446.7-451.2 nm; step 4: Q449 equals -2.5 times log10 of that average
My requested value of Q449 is -0.10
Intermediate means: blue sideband 15.9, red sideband 16.7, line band 17.8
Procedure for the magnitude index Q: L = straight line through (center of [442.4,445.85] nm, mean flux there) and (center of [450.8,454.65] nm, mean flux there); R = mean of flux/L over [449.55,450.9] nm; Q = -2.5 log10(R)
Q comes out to -0.11 mag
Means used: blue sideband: 15.5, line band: 18.4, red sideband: 17.1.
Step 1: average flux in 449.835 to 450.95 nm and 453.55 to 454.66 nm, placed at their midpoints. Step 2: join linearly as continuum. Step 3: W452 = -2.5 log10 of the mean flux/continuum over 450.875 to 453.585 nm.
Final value 0.08 mag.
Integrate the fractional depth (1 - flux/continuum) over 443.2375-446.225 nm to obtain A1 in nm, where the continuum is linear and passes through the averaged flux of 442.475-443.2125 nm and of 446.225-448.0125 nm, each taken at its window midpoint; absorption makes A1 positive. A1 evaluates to 0.21 nm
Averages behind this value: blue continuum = 15.8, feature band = 15.4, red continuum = 17.5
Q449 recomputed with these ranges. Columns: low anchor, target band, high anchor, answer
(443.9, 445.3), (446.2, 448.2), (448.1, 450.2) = -0.03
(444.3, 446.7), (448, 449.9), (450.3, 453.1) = -0.03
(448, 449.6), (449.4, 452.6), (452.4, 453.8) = -0.10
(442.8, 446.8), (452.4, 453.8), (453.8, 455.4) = 0.11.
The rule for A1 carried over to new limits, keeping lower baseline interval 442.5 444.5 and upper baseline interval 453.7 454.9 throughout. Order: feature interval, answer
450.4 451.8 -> -0.121 nm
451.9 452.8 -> -0.032 nm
